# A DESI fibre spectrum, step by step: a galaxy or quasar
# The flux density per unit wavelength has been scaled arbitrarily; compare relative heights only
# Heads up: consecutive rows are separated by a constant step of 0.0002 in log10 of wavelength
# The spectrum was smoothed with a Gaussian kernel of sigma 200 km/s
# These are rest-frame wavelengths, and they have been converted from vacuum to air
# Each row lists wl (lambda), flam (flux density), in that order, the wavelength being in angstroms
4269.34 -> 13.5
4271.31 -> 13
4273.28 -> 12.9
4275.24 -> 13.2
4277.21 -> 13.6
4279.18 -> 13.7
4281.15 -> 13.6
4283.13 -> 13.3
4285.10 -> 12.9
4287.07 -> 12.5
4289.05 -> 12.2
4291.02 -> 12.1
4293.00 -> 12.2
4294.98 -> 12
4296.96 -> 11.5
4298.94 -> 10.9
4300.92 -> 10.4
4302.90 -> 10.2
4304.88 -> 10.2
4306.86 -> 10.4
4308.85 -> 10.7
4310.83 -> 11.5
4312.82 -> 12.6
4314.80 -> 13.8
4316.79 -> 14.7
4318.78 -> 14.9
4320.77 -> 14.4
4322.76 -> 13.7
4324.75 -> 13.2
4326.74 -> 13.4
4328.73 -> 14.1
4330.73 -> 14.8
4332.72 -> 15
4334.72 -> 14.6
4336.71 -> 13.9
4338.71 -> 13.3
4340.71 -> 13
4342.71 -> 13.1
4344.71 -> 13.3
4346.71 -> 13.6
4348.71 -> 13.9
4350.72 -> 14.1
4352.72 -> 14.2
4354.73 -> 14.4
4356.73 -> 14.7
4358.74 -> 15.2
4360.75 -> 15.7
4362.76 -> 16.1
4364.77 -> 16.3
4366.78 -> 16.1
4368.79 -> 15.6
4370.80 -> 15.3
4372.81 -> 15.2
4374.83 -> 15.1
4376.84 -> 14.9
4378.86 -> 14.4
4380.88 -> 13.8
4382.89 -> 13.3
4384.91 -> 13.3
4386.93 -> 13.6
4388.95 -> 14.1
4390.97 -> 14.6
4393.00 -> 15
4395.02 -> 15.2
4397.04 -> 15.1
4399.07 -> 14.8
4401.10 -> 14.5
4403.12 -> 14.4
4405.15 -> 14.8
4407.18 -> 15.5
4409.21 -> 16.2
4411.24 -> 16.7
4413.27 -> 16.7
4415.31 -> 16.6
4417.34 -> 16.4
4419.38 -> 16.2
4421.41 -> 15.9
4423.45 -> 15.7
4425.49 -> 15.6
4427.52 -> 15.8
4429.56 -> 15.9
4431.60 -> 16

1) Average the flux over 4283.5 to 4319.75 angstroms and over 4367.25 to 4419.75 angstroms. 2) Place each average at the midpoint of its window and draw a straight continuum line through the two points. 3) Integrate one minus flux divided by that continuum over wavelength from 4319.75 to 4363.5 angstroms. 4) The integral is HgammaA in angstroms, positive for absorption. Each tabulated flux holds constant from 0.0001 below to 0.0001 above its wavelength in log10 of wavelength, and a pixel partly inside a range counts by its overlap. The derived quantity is -2.7 angstroms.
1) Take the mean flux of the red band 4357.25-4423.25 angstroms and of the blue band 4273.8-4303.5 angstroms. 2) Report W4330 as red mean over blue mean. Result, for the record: 1.23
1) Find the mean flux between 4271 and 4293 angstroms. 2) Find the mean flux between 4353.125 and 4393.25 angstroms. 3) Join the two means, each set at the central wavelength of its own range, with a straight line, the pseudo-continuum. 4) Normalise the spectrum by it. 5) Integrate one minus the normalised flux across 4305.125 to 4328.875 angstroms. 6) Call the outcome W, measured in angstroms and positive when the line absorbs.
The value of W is 1.21 angstroms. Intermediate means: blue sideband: 13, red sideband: 14.8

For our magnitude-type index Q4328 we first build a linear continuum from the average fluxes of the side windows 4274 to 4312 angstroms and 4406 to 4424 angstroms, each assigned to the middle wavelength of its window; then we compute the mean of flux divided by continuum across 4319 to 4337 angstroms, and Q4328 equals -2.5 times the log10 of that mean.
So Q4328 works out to -0.08 mag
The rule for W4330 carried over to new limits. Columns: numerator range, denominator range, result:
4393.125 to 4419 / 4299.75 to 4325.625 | 1.26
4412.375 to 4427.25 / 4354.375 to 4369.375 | 1.04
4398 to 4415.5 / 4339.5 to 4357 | 1.13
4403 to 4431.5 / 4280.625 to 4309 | 1.37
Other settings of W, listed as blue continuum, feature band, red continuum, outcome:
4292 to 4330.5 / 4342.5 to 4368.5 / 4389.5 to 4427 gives -1.68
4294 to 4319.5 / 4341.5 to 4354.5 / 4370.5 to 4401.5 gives -0.52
